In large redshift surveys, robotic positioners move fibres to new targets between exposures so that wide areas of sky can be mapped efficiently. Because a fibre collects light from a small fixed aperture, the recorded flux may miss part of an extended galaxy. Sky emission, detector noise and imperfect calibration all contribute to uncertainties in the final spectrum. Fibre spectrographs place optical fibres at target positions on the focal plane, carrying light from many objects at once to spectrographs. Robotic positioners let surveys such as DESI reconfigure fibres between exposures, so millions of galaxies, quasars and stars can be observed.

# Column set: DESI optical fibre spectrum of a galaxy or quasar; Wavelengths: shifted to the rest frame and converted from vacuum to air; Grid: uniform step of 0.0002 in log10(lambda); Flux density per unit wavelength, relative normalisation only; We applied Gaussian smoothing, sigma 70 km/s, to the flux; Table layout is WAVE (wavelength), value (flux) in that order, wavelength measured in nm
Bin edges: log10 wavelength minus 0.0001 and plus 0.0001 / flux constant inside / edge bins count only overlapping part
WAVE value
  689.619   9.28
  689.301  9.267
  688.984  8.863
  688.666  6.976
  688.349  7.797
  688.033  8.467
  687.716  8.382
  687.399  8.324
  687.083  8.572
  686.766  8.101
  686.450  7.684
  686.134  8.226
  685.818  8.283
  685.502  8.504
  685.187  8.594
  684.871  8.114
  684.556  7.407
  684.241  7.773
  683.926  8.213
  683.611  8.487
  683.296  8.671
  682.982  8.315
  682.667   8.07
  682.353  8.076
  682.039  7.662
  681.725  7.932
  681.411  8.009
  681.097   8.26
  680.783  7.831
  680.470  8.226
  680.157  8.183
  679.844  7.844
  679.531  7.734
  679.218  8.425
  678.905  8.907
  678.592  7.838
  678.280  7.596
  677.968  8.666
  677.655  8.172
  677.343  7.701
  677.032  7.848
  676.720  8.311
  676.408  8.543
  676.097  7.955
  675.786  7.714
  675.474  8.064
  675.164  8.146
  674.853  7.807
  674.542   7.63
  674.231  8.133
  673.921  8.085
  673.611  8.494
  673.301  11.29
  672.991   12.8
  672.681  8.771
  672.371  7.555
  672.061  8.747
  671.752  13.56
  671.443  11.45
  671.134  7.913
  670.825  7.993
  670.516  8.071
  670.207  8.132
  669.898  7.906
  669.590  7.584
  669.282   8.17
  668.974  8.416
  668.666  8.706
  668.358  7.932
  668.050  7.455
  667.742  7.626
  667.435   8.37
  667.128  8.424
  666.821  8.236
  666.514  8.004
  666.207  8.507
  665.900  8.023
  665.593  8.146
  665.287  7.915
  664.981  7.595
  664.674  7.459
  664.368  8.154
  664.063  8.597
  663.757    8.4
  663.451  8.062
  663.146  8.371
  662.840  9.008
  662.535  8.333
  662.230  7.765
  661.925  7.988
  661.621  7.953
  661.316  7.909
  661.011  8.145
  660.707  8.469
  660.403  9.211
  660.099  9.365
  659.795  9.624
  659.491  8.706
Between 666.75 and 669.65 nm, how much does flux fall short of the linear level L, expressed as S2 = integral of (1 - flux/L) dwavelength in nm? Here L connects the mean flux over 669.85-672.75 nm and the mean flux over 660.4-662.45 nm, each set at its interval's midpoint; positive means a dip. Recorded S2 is 0.22 nm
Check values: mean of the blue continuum 8.14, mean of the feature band 8.11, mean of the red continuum 9.06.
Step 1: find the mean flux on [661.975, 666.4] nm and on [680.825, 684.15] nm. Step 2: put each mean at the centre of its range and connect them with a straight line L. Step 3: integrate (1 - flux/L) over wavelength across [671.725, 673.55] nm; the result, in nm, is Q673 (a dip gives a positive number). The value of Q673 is -0.44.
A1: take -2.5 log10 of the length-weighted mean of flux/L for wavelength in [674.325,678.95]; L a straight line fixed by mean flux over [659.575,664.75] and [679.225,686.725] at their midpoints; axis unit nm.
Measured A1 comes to 0.021 mag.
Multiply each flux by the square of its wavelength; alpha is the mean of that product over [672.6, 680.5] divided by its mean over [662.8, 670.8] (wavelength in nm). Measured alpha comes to 1.1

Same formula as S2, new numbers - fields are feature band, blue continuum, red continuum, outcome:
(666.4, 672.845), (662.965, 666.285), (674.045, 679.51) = -0.35 nm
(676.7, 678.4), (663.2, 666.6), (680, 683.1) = 0.01 nm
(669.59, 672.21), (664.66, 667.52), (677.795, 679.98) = -0.33 nm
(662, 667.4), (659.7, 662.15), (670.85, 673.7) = 0.50 nm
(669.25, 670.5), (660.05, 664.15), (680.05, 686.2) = 0.05 nm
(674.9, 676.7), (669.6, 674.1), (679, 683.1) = 0.14 nm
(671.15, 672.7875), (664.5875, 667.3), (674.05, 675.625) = -0.39 nm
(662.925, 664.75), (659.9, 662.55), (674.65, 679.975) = 0.02 nm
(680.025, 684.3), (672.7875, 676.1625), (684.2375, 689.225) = 0.13 nm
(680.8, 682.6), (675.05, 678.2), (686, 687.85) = 0.04 nm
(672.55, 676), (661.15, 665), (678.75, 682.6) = -0.29 nm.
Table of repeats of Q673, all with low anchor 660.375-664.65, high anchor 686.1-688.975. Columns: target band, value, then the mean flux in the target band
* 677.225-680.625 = 0.01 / 8.12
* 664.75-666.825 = 0.05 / 8.02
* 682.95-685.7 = -0.04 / 8.23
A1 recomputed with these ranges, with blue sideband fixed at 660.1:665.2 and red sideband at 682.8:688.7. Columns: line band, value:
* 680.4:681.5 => 0.016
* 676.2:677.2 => -0.002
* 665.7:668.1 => 0.016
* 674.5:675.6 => 0.036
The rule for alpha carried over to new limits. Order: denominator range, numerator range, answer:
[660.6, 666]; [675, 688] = 1.06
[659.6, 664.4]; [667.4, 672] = 1.04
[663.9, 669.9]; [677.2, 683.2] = 1.04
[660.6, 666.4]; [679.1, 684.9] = 1.05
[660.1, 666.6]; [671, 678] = 1.11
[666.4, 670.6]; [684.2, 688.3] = 1.07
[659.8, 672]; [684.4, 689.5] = 1.04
